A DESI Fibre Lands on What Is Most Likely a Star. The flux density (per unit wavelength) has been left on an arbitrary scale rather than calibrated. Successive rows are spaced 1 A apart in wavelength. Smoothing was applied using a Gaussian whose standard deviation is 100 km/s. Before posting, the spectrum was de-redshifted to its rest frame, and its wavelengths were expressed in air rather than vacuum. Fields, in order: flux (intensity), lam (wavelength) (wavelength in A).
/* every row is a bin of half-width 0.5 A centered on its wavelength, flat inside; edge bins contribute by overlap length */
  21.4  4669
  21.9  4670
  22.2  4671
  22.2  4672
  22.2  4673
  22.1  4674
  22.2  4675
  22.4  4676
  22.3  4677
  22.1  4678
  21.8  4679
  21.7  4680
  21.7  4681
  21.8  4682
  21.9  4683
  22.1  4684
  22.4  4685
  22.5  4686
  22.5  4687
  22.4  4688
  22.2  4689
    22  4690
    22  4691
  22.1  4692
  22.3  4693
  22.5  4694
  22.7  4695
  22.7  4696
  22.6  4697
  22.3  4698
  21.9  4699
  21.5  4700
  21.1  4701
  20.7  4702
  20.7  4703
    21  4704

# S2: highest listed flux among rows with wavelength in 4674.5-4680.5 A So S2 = 22.4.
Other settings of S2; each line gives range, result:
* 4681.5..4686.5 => 22.5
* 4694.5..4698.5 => 22.7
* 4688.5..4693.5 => 22.3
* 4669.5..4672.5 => 22.2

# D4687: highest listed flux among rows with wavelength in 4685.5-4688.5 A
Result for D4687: 22.5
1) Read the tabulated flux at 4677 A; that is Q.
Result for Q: 22.3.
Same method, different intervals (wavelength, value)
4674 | 22.1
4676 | 22.4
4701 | 21.1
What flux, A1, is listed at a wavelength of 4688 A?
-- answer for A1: 22.4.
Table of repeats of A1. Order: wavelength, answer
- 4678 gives 22.1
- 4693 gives 22.3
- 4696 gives 22.7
